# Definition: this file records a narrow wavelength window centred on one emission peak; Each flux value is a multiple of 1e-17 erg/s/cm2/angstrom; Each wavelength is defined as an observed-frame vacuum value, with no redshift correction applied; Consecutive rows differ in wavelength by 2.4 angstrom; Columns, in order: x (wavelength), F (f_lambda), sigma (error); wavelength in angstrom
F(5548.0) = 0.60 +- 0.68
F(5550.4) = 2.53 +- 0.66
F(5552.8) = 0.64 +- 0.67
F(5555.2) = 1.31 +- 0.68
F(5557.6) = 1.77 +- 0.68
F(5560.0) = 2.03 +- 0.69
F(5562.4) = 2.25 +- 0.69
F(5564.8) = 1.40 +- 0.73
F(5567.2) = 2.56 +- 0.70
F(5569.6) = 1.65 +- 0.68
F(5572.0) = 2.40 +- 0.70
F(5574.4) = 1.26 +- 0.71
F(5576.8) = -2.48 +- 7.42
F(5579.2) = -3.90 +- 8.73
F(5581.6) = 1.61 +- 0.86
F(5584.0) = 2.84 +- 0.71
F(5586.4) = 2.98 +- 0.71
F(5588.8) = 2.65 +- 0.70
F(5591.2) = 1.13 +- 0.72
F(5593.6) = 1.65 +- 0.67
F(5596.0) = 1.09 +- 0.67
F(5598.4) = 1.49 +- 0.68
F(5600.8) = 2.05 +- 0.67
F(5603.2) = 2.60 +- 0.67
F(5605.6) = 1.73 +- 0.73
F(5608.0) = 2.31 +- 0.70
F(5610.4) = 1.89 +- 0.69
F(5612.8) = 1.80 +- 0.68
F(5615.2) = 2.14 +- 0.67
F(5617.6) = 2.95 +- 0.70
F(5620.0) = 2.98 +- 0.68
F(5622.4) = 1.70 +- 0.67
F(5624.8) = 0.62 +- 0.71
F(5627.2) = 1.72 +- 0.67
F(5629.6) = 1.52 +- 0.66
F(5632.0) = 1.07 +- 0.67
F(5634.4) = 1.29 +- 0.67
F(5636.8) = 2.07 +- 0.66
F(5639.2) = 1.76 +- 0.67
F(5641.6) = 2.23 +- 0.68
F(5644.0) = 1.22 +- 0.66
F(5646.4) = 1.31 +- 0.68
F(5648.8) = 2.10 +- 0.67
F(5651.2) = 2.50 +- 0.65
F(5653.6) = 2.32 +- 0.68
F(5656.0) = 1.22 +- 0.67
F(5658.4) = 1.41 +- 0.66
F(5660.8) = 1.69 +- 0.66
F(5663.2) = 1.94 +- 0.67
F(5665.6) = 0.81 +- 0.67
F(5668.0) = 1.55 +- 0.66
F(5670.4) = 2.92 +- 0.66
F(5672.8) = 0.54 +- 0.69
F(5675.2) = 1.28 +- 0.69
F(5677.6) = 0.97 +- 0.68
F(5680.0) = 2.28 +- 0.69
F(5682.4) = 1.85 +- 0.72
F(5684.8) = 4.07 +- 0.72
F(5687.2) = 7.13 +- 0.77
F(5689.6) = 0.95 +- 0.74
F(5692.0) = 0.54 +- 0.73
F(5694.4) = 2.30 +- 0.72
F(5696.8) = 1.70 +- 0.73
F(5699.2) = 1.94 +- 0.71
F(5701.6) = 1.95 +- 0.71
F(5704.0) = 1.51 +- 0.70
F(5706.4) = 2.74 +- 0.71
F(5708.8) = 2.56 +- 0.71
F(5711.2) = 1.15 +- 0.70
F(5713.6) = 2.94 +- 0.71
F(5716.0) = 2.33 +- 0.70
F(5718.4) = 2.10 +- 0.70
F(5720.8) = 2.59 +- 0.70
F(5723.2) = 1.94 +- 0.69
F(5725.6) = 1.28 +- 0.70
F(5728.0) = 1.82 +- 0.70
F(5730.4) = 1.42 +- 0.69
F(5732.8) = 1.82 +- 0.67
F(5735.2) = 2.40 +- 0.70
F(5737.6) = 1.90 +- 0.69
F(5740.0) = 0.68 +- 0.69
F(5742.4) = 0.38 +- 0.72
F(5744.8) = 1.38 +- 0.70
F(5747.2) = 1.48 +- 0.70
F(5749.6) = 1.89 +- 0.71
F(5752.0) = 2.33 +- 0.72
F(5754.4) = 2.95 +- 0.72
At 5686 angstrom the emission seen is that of H-beta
